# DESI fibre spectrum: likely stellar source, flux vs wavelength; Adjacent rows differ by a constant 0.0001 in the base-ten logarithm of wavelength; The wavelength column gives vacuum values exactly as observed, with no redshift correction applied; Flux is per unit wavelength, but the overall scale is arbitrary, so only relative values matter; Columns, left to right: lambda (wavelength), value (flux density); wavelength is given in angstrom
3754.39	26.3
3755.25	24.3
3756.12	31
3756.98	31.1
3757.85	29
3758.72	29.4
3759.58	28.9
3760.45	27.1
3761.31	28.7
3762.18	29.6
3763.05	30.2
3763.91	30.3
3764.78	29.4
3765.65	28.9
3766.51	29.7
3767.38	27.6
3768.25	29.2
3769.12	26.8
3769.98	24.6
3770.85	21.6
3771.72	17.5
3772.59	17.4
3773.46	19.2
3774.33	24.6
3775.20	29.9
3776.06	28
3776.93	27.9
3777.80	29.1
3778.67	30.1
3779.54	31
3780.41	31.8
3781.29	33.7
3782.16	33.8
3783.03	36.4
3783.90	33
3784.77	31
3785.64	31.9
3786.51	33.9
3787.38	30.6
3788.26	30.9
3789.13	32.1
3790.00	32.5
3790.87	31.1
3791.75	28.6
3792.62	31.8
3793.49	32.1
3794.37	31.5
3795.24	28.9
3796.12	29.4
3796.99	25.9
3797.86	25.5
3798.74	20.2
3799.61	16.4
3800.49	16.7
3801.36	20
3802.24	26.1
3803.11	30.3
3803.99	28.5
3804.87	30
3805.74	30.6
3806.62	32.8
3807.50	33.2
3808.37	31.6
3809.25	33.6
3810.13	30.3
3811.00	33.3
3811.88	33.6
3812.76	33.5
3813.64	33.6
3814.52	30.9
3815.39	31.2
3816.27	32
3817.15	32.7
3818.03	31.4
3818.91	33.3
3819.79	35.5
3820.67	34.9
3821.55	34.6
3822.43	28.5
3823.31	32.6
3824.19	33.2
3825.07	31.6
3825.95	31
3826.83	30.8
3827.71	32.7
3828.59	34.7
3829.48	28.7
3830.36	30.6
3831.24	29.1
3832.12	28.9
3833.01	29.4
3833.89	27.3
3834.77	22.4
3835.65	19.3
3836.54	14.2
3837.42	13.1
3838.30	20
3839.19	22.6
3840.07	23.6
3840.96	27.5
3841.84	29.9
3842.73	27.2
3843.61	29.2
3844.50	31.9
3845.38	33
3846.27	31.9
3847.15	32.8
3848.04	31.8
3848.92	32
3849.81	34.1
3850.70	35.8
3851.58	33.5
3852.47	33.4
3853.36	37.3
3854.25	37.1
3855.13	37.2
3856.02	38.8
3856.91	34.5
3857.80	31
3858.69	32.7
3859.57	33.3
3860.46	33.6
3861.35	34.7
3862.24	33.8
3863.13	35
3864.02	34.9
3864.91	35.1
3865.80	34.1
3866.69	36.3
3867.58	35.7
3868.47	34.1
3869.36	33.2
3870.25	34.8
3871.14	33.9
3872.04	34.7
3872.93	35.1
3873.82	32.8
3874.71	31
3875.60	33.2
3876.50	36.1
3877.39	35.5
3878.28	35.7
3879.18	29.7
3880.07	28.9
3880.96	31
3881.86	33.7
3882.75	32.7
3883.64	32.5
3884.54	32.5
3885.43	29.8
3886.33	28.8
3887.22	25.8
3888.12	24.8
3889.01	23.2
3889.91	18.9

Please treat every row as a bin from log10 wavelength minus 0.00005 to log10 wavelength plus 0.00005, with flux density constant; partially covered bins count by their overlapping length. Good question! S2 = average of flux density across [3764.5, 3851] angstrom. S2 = 29.1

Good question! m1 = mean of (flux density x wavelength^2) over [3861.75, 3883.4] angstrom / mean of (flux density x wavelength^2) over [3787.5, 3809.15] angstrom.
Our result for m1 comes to 1.24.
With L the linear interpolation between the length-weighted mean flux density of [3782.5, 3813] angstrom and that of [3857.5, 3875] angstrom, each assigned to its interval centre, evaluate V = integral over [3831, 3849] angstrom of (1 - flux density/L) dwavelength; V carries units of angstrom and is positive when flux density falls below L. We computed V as 3.34 angstrom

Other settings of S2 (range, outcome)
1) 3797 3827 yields 30.1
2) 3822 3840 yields 27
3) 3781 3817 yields 30.1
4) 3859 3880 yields 34.1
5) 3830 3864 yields 30.2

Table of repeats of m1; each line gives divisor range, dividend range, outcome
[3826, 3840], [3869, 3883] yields 1.32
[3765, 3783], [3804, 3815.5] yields 1.19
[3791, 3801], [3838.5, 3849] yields 1.14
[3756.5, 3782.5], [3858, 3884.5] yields 1.28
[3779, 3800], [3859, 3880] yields 1.18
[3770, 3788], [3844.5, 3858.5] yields 1.24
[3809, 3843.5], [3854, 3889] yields 1.16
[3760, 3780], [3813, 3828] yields 1.24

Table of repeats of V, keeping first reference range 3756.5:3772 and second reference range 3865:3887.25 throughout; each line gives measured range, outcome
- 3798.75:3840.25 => 2.2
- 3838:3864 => -0.2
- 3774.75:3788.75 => -1.3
